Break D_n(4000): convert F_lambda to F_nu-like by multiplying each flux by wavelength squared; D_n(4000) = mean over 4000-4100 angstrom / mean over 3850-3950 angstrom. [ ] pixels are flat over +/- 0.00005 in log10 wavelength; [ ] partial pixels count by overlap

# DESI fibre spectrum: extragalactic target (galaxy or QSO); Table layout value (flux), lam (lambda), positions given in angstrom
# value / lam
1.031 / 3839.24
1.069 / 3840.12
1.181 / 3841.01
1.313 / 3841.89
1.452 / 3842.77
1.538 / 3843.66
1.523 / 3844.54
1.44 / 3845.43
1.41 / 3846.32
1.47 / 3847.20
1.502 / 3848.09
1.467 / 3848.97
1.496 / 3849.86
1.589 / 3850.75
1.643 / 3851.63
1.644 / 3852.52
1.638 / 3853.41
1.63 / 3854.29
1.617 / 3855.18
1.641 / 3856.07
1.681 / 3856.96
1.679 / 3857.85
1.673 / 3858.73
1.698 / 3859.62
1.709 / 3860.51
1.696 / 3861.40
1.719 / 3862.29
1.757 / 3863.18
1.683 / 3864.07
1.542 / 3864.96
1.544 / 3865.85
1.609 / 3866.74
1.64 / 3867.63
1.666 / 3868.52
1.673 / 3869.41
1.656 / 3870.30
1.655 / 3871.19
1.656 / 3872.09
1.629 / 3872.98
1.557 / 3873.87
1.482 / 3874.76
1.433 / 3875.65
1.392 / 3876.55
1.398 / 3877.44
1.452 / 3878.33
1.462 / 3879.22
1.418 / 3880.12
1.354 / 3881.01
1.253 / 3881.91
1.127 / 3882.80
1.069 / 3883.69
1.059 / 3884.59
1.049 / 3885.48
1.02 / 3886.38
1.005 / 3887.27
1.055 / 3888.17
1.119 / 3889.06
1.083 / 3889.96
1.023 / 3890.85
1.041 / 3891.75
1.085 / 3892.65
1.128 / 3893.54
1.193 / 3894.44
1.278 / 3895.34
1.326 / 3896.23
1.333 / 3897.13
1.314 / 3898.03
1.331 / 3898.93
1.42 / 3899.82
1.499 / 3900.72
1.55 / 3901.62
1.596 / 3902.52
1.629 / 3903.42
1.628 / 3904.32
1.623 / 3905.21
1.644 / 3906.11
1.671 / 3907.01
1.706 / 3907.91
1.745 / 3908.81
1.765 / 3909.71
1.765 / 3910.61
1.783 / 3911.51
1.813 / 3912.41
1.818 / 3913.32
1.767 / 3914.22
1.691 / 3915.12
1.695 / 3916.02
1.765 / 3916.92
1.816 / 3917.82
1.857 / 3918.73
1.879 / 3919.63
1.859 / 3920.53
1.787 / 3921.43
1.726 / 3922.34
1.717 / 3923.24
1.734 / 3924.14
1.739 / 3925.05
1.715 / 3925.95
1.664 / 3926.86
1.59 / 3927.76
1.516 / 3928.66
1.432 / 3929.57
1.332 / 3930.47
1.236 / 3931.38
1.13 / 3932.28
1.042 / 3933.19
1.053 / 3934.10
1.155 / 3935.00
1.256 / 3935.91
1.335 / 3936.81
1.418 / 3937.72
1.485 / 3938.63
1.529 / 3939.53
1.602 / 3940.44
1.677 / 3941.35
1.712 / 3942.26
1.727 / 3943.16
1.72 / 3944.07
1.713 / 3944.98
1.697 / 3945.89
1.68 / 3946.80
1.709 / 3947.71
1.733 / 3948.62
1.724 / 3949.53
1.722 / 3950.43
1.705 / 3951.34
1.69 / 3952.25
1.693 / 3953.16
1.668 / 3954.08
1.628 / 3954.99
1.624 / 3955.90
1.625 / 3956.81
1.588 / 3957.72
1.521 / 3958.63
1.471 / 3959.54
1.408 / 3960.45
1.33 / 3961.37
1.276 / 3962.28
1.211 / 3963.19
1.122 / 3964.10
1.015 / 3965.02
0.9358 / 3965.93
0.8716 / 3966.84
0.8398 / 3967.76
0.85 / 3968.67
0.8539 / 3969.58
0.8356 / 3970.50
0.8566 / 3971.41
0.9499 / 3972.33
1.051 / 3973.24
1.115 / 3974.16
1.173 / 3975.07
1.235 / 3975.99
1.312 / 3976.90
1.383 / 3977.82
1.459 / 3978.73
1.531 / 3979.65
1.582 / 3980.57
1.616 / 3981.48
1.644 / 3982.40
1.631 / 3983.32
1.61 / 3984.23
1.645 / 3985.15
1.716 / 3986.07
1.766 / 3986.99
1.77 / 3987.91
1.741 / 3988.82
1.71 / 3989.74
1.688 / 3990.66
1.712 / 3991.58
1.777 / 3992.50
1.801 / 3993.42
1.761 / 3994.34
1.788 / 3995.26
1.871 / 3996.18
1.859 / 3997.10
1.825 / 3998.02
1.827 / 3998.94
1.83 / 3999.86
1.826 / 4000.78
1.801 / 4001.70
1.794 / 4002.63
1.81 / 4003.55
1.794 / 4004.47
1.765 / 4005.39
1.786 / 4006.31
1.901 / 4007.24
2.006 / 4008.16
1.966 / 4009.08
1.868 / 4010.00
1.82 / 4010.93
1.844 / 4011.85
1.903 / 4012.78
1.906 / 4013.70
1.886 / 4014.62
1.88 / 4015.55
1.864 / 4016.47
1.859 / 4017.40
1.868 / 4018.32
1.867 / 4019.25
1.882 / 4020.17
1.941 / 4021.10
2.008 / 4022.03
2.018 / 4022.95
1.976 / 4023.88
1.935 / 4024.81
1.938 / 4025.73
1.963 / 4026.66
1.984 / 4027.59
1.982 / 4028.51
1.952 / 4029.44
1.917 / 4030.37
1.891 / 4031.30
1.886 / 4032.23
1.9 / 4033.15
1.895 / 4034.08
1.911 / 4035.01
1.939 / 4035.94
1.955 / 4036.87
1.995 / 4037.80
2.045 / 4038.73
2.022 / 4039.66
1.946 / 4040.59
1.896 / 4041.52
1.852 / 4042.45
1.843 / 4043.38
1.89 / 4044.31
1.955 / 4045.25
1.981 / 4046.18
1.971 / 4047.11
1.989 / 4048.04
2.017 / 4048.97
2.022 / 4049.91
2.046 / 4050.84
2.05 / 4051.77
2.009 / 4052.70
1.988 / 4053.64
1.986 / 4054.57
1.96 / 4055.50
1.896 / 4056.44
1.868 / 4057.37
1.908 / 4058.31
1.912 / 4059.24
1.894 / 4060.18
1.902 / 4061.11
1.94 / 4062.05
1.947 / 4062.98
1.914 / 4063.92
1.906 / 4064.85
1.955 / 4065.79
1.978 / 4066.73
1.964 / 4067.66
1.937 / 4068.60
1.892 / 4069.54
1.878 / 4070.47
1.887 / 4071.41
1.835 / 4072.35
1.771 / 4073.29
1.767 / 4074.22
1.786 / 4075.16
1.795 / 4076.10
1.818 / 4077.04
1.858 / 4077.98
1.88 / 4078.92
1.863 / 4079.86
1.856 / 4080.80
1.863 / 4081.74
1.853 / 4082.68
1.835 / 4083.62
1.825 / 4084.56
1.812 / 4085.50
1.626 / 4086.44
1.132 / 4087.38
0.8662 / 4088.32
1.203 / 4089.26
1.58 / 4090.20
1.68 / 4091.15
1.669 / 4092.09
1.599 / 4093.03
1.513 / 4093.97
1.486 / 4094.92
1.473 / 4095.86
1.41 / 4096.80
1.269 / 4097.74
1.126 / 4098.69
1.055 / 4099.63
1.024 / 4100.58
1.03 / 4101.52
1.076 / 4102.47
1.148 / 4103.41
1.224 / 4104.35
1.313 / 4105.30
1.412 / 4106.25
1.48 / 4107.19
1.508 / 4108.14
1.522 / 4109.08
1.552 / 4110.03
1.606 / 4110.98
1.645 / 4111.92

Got 1.30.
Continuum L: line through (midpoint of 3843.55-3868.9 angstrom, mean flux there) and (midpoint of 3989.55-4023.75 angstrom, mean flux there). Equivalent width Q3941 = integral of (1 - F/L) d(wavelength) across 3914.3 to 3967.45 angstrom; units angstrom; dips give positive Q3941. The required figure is 6.3 angstrom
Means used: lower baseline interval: 1.61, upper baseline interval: 1.85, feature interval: 1.53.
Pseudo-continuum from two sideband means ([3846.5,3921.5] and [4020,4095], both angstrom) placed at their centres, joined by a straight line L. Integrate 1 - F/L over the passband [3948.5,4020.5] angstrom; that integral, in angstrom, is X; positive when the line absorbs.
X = 5.7 angstrom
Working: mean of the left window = 1.52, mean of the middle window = 1.58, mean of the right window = 1.86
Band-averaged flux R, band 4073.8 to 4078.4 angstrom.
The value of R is 1.8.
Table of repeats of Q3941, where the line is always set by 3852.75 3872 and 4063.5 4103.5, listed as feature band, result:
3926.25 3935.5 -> 1.83 angstrom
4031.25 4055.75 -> -4.93 angstrom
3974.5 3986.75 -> 1.01 angstrom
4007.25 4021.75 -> -2.29 angstrom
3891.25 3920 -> 1.47 angstrom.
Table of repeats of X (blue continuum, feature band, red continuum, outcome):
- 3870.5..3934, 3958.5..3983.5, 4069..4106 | 4.9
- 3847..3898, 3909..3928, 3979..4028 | -2.3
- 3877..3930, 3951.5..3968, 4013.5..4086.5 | 2.7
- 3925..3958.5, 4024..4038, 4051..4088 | -1.3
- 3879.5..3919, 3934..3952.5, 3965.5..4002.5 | -1.6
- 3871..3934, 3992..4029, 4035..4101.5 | -4.4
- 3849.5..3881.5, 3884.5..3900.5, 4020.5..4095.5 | 4.6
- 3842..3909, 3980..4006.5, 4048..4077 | 0.0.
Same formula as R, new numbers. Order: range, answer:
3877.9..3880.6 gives 1.44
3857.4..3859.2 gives 1.68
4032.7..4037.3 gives 1.92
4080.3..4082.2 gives 1.86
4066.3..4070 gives 1.94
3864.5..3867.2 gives 1.57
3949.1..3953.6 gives 1.71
